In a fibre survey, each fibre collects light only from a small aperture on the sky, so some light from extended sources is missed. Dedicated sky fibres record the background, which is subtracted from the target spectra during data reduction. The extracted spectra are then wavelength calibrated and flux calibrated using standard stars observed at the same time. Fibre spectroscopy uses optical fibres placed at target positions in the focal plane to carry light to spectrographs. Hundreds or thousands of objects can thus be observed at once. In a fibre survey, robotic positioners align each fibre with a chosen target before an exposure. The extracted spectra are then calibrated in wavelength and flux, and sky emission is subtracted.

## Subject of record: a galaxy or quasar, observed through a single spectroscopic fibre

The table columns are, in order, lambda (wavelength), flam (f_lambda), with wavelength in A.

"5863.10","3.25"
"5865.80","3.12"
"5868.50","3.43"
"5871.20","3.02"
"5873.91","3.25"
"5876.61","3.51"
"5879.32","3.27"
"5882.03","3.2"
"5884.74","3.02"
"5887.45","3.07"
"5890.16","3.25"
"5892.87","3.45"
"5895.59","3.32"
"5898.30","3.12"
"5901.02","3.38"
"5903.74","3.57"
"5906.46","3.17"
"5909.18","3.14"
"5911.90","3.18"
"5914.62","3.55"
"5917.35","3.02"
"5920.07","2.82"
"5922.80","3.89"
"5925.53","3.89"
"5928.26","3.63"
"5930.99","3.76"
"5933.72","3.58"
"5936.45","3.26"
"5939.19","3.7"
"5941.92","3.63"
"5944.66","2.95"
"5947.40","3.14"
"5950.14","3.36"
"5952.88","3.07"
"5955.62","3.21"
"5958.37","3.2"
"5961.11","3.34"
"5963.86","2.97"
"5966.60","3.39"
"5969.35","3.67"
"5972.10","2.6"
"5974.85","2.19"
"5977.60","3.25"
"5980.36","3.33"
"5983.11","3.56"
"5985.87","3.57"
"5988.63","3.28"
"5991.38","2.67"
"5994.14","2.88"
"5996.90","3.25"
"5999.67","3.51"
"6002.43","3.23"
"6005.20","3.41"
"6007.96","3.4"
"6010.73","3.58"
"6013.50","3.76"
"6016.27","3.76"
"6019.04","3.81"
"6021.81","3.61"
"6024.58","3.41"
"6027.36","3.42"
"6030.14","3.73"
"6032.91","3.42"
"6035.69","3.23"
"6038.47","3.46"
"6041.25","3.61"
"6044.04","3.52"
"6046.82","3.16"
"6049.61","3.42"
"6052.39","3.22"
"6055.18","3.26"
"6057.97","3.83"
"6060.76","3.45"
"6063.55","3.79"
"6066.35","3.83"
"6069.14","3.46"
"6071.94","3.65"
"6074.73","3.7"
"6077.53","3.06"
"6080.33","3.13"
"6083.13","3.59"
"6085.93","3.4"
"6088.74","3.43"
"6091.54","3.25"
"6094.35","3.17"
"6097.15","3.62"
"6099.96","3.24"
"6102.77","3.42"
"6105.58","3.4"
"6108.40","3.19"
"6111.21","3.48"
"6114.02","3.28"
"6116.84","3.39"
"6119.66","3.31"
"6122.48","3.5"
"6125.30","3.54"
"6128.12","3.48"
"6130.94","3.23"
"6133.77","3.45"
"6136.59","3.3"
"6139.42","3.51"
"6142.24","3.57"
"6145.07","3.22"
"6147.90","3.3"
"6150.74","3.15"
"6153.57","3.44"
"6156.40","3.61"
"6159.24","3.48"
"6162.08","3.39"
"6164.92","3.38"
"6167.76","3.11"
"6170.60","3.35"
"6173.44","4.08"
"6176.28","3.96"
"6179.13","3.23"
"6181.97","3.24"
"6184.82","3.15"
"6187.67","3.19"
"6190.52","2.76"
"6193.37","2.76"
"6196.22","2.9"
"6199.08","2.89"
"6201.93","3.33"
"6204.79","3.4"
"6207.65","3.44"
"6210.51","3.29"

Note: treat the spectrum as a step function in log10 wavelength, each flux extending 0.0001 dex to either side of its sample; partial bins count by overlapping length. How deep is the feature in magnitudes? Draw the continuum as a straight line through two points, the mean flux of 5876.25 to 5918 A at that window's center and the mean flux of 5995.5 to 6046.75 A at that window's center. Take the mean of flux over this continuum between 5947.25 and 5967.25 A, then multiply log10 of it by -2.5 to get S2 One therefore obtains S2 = 0.055 mag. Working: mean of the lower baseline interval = 3.26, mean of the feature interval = 3.21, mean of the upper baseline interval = 3.5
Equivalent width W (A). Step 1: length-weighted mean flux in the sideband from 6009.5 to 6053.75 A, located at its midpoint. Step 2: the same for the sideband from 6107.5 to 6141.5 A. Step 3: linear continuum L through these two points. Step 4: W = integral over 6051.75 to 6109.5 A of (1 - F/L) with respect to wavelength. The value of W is 0.2 A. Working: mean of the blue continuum 3.51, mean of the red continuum 3.4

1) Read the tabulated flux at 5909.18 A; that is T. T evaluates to 3.14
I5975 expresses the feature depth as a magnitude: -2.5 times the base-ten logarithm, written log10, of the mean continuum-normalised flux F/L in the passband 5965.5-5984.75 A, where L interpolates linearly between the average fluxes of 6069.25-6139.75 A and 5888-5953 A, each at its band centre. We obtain 0.08 mag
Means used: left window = 3.37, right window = 3.39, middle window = 3.14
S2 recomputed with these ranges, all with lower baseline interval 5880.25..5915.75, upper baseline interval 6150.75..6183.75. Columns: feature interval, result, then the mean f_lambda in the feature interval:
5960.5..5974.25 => 0.06 mag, 3.13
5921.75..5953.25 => -0.07 mag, 3.5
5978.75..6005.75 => 0.02 mag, 3.26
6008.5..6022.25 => -0.11 mag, 3.69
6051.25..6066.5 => -0.05 mag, 3.55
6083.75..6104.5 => 0.01 mag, 3.37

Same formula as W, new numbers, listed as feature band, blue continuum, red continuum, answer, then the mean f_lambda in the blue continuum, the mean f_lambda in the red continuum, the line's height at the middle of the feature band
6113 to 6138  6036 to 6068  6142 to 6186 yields 0.4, 3.49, 3.41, 3.44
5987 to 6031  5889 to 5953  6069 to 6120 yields -0.5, 3.37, 3.38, 3.38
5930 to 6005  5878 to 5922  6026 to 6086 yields 2.0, 3.23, 3.47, 3.33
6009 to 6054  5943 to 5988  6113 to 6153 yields -3.4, 3.18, 3.38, 3.26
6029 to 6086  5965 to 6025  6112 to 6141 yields -1.9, 3.32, 3.4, 3.36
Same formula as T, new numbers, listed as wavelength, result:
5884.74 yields 3.02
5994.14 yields 2.88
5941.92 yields 3.63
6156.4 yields 3.61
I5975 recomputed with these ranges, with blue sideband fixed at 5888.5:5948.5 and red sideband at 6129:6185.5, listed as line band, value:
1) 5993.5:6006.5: 0.038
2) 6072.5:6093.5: 0.010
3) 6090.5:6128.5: 0.010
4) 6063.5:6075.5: -0.084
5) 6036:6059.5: -0.009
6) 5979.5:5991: 0.005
